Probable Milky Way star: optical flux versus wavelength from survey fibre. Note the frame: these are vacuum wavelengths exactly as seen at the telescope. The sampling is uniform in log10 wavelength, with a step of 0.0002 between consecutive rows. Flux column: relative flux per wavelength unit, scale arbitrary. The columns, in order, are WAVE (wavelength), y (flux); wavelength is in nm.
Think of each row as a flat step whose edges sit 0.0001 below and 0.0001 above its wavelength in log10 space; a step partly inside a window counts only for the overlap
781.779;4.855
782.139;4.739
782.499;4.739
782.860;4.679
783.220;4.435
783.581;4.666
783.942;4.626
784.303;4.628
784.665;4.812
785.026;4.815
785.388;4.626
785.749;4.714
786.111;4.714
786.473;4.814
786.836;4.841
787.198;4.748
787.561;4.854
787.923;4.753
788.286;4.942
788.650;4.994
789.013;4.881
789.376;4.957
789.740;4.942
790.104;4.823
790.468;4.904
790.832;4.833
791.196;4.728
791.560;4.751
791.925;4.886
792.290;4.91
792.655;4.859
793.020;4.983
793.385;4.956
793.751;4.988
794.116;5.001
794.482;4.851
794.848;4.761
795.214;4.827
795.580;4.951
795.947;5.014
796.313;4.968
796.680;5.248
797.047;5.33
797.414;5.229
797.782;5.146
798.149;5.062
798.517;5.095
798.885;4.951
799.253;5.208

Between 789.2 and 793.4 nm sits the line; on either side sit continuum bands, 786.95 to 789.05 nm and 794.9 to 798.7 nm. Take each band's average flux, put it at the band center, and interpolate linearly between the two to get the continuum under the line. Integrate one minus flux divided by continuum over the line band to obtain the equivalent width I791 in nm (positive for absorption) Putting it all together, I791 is 0.06 nm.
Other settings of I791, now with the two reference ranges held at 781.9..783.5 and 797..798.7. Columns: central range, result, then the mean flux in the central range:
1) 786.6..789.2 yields -0.02 nm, 4.86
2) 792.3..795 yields 0.06 nm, 4.92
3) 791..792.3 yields 0.04 nm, 4.81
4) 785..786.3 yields 0.01 nm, 4.71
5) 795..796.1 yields 0.03 nm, 4.92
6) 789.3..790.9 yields 0.00 nm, 4.89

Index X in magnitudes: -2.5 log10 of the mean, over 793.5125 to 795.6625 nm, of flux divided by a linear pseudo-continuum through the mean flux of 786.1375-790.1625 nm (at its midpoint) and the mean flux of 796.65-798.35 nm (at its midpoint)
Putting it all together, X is 0.04 mag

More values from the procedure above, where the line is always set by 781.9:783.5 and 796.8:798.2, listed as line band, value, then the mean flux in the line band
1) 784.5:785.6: -0.002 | 4.75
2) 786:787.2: 0.003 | 4.79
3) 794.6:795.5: 0.065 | 4.82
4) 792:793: 0.026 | 4.9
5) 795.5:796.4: 0.036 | 4.98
